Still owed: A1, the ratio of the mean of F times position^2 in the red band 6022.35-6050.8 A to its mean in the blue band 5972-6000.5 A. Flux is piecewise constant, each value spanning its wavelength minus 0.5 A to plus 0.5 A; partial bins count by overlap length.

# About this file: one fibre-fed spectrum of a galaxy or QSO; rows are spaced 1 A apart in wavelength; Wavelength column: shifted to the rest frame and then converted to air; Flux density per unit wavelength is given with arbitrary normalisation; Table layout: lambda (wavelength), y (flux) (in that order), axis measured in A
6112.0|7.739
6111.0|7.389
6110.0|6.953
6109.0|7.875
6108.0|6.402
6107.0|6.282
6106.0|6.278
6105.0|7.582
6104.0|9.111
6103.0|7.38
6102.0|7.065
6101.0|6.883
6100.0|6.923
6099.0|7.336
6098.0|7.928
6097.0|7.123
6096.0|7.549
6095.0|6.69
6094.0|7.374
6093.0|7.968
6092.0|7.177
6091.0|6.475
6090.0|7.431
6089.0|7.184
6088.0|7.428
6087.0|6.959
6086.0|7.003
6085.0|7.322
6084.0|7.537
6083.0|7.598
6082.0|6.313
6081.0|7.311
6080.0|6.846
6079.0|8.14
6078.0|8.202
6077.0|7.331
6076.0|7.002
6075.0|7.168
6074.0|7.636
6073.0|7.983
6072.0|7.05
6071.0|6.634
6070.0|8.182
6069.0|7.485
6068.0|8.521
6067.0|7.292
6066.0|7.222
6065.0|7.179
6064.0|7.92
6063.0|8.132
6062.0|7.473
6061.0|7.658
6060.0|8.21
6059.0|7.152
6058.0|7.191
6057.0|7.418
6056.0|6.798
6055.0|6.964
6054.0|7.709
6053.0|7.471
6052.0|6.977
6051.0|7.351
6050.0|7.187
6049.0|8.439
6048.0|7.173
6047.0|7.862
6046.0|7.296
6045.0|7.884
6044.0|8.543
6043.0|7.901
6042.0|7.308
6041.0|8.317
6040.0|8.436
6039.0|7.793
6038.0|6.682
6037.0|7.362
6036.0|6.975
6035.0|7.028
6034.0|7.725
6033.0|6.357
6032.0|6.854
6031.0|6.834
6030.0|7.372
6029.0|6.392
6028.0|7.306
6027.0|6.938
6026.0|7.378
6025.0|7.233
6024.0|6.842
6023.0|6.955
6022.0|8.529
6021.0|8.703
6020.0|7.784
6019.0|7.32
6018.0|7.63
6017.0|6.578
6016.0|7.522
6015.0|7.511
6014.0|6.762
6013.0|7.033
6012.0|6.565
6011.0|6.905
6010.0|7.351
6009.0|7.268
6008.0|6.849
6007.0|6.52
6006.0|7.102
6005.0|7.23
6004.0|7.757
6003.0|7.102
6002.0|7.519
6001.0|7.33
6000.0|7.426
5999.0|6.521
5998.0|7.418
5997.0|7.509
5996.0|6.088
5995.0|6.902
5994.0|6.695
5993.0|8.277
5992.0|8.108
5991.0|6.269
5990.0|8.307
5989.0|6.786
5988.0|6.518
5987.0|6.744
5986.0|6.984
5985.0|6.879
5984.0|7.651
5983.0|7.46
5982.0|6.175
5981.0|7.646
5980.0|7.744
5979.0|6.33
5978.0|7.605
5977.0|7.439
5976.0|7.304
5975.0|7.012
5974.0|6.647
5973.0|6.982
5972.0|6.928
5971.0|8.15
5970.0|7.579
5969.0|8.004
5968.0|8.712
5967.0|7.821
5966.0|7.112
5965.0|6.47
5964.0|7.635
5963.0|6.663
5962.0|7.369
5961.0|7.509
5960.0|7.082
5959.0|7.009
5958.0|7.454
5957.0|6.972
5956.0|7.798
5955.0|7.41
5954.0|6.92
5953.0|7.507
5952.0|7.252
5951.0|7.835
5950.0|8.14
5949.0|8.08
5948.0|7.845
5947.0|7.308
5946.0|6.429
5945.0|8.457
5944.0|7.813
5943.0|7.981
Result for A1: 1.1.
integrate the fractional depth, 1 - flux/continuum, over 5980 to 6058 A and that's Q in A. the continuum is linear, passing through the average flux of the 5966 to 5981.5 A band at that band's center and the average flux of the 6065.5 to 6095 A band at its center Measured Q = 1.4 A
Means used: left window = 7.45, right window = 7.36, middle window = 7.28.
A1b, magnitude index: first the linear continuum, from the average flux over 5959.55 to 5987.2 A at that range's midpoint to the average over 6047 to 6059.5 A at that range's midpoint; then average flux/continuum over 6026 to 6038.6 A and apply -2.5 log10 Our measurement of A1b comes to 0.05 mag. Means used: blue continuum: 7.28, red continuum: 7.34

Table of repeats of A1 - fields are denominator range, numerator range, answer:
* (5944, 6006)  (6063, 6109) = 1.04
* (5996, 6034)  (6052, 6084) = 1.06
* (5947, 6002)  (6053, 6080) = 1.06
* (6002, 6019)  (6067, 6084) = 1.07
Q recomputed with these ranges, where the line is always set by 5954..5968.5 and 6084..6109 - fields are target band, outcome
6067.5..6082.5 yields -0.4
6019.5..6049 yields -0.7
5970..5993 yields 0.4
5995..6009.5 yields 0.4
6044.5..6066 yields -0.7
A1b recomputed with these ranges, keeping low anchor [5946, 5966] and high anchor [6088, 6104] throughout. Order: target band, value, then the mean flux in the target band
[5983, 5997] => 0.03 mag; 7.12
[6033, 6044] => -0.03 mag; 7.54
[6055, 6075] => -0.03 mag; 7.51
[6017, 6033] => 0.01 mag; 7.28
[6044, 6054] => -0.04 mag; 7.58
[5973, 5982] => 0.03 mag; 7.15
